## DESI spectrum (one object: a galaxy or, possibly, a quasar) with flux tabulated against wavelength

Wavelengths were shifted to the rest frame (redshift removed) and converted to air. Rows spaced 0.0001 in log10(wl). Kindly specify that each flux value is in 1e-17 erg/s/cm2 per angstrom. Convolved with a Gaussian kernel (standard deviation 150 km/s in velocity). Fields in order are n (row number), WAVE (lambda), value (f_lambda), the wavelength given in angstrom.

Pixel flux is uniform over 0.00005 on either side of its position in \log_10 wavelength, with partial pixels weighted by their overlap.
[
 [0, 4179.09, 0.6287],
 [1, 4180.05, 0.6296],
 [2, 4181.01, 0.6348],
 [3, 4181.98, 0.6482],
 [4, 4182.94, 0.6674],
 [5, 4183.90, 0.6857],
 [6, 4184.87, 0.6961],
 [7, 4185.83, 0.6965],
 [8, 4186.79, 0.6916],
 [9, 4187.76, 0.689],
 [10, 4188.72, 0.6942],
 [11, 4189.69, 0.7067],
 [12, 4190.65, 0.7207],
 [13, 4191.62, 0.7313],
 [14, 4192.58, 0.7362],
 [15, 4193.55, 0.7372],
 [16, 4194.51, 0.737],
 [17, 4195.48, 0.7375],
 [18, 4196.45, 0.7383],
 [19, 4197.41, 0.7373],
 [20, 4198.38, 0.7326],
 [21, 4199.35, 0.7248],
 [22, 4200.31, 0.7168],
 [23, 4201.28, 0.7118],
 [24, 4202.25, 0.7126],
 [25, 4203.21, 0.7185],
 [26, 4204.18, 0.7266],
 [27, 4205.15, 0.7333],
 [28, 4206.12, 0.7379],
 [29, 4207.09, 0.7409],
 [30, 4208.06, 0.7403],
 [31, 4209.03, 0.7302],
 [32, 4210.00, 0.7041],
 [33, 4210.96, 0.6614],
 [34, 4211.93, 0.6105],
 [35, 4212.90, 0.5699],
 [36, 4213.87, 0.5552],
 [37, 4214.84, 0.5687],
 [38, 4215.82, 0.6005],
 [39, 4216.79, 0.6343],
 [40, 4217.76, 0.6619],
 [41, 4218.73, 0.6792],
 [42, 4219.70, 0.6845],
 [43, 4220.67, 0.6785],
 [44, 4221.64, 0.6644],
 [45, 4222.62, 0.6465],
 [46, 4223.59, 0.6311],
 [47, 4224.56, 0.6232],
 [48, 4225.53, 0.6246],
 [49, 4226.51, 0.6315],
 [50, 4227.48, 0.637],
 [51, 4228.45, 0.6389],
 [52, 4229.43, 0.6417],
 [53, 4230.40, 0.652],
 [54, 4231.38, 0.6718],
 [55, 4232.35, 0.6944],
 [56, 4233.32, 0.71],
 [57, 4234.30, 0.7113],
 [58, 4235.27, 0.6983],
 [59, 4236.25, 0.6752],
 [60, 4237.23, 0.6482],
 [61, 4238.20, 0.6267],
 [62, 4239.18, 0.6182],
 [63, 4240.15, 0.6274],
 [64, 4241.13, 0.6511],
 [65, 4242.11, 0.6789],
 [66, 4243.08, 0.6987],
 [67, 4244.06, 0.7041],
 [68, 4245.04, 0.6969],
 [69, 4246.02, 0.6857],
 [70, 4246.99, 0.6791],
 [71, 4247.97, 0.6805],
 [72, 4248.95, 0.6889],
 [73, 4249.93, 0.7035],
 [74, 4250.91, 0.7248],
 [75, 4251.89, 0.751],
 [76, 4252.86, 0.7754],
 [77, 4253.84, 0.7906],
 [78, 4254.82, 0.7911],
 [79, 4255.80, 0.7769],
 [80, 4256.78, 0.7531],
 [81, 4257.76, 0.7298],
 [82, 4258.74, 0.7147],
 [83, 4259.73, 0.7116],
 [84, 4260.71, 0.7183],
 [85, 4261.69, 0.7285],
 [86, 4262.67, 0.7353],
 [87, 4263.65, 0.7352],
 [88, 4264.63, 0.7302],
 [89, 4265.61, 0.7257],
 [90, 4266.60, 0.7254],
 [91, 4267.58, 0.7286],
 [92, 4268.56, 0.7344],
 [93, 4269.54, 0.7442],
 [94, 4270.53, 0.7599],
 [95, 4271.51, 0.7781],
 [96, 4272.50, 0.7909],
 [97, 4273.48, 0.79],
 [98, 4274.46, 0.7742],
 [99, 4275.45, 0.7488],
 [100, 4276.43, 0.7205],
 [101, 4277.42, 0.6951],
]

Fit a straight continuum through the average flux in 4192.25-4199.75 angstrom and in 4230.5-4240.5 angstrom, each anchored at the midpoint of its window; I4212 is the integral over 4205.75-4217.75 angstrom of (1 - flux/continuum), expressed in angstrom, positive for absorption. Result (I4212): 0.9 angstrom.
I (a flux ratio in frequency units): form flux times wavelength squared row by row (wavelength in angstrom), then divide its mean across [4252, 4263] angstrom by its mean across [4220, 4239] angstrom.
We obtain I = 1.15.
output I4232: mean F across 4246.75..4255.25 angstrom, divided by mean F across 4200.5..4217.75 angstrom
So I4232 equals 1.1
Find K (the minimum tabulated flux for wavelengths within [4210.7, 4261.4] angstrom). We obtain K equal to 0.5552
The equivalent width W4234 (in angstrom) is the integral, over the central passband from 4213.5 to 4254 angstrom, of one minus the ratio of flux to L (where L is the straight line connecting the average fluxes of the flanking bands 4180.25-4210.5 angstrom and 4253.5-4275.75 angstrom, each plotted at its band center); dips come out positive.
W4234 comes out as 3.6 angstrom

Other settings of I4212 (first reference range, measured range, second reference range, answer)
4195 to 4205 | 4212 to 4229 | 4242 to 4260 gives 2.2 angstrom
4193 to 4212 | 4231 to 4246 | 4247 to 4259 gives 1.2 angstrom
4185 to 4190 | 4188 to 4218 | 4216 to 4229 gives -0.9 angstrom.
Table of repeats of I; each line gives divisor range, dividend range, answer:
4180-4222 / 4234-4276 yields 1.07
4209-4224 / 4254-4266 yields 1.18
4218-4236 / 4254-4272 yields 1.14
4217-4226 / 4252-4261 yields 1.17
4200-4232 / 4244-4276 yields 1.13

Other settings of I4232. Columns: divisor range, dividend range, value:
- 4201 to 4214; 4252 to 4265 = 1.08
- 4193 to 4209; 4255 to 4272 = 1.01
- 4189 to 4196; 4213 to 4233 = 0.88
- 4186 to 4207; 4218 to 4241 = 0.91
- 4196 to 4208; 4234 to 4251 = 0.93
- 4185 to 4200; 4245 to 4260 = 1.01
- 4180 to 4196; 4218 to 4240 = 0.94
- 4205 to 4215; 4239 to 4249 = 1.01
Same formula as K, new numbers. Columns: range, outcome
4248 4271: 0.6889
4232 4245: 0.6182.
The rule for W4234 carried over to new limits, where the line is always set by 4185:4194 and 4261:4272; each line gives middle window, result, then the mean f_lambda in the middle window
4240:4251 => 0.7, 0.685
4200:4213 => 0.2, 0.705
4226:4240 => 1.3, 0.66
